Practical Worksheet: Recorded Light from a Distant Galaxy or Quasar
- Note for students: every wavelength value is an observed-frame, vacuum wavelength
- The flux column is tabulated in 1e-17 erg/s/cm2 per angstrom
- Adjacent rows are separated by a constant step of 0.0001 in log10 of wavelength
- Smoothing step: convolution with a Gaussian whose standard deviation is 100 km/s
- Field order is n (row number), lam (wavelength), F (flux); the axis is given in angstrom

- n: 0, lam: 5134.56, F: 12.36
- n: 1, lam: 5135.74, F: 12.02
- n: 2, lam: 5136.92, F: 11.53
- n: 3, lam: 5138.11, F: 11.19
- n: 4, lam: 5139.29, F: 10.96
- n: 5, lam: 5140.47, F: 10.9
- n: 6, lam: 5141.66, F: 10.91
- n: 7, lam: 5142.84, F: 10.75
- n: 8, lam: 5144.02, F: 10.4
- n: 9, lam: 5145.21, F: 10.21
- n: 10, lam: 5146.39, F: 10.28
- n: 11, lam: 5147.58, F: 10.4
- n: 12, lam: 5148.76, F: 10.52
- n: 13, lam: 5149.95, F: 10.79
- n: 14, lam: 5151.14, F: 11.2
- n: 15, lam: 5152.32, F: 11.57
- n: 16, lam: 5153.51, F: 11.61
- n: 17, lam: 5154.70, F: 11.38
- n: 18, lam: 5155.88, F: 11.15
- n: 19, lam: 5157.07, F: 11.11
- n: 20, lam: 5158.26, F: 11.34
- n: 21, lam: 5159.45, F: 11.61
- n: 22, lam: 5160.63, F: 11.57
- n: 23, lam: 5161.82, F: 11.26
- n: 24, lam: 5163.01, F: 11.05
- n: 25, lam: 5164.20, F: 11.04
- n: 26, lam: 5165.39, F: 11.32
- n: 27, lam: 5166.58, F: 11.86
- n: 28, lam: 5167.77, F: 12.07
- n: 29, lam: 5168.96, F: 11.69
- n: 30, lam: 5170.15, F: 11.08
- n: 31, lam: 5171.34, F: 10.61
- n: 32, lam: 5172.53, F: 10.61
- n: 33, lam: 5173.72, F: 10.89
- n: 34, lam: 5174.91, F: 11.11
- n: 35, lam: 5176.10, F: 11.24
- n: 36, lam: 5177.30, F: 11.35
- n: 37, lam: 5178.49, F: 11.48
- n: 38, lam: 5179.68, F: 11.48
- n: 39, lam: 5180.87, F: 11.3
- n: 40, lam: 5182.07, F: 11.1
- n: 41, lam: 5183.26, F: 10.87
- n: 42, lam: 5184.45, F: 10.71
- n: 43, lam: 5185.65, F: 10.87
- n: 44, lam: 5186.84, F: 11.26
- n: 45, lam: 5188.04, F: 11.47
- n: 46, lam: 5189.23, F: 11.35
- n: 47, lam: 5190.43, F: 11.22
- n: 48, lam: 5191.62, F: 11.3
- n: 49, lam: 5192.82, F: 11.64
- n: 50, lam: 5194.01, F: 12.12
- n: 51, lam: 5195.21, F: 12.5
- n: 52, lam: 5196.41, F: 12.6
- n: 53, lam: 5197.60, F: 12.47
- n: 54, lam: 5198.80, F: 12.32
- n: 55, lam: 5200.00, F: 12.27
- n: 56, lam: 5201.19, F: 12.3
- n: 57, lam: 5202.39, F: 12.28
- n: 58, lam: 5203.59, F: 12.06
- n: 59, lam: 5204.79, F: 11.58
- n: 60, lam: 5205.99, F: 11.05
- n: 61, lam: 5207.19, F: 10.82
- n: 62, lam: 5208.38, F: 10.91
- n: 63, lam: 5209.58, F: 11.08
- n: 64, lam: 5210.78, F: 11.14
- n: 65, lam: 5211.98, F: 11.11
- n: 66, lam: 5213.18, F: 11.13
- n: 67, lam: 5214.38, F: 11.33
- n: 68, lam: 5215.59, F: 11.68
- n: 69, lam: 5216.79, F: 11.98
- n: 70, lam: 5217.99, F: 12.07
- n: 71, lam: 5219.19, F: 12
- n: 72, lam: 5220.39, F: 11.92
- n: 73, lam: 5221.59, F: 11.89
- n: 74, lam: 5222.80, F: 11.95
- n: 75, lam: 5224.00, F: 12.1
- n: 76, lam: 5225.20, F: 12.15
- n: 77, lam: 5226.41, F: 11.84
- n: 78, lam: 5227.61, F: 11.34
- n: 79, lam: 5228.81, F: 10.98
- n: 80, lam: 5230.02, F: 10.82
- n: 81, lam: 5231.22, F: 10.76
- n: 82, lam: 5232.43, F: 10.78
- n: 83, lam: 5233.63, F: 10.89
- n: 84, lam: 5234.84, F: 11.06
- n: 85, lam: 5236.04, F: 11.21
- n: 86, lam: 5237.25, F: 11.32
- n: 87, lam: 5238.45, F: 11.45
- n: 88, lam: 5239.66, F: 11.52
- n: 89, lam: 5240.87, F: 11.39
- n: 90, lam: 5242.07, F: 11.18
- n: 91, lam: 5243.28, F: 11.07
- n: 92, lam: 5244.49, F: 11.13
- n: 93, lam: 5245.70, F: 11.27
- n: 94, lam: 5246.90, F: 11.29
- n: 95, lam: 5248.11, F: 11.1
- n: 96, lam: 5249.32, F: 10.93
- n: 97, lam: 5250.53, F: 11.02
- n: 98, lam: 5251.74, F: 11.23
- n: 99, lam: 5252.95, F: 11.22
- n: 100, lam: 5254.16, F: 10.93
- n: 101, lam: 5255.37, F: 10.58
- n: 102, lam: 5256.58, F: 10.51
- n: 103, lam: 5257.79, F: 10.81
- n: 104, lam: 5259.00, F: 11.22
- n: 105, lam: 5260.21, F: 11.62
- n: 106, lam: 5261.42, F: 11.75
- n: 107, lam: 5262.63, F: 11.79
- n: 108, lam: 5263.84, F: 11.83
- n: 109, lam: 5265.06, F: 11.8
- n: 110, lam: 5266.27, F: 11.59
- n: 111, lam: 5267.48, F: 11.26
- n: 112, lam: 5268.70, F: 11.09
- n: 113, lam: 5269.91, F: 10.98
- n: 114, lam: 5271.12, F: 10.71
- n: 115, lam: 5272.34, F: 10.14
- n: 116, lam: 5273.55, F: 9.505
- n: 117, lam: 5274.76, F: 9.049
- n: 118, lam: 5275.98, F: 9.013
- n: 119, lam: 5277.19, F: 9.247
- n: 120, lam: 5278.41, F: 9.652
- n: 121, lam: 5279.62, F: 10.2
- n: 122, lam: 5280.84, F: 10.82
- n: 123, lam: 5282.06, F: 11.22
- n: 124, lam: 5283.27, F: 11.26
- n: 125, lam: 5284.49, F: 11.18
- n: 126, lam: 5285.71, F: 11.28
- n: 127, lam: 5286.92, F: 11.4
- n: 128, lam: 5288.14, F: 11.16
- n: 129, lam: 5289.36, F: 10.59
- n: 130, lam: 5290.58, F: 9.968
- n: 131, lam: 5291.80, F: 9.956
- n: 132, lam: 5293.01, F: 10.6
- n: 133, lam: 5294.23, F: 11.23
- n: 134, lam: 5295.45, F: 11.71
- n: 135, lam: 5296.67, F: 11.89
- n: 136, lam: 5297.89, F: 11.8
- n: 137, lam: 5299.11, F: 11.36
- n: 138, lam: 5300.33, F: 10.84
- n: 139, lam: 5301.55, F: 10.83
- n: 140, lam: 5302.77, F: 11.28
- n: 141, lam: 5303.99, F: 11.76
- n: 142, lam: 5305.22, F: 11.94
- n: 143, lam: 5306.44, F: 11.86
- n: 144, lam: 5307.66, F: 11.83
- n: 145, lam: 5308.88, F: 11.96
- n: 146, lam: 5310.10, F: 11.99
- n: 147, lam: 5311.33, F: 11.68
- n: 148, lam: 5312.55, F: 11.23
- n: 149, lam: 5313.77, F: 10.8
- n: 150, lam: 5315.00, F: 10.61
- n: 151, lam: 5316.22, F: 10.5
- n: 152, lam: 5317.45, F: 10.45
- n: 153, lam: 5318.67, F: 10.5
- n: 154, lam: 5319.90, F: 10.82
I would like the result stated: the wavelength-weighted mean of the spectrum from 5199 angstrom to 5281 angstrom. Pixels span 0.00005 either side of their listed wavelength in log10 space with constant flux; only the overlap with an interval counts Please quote 11.2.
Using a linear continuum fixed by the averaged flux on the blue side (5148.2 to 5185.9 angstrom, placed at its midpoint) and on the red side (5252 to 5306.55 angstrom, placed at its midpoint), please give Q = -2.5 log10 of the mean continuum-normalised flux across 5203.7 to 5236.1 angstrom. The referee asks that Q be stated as -0.03 mag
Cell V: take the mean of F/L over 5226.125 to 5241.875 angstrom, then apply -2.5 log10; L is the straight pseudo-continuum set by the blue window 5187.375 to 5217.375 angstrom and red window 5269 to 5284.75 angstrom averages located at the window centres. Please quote -0.01 mag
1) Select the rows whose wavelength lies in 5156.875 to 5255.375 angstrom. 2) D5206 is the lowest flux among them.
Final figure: 10.58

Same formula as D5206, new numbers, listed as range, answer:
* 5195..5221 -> 10.82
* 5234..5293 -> 9.013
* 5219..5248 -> 10.76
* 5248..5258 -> 10.51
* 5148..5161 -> 10.52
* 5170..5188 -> 10.61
